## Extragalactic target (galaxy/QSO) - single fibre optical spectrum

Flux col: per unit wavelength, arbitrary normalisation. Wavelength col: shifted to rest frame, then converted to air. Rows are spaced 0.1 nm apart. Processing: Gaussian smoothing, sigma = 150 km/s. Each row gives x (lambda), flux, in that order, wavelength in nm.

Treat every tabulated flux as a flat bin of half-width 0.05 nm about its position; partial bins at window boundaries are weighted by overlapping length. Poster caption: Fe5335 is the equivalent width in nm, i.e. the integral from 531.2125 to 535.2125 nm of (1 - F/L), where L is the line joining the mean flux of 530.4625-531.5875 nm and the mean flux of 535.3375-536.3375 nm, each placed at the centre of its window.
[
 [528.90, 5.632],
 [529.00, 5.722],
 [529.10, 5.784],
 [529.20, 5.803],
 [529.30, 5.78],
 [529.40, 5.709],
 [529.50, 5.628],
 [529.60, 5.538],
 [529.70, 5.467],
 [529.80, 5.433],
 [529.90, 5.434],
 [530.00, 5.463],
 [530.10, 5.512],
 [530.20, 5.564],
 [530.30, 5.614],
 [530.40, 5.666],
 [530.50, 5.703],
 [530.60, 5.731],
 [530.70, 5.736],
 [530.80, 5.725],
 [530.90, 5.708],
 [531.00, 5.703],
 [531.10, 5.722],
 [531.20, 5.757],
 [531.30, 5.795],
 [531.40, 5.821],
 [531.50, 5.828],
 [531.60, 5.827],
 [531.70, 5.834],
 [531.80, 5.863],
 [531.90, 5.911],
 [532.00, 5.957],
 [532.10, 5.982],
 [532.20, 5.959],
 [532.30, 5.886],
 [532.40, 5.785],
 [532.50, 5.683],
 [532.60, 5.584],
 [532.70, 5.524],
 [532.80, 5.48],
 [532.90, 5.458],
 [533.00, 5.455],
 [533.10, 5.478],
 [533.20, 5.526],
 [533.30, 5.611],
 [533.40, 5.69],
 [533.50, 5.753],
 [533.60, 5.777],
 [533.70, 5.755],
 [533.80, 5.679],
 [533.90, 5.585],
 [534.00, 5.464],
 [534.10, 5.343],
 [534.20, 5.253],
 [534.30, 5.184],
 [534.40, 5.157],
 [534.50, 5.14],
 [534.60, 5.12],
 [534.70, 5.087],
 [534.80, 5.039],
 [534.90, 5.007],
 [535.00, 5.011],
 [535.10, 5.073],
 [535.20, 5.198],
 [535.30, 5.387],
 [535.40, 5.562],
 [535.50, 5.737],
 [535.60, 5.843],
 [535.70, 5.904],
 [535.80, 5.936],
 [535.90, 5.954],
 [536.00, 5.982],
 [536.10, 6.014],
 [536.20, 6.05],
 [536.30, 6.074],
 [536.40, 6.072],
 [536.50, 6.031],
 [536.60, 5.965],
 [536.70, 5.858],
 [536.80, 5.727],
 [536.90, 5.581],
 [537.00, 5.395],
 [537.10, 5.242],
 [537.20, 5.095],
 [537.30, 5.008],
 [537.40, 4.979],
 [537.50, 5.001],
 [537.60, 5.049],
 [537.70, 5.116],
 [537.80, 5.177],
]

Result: 0.19 nm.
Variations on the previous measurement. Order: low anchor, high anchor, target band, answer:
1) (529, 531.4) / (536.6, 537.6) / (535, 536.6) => -0.11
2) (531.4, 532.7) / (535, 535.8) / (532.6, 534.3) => 0.05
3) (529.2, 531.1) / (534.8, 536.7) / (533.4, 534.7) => 0.06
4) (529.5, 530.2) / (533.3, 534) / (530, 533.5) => -0.07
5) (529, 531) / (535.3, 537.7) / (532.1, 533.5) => 0.00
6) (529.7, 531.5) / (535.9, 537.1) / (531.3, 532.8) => -0.03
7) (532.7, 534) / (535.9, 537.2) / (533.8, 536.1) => 0.11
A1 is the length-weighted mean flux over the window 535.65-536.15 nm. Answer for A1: 5.96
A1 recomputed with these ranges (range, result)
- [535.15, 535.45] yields 5.38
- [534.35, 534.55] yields 5.15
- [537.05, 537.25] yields 5.17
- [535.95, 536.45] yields 6.04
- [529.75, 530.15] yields 5.46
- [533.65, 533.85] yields 5.72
